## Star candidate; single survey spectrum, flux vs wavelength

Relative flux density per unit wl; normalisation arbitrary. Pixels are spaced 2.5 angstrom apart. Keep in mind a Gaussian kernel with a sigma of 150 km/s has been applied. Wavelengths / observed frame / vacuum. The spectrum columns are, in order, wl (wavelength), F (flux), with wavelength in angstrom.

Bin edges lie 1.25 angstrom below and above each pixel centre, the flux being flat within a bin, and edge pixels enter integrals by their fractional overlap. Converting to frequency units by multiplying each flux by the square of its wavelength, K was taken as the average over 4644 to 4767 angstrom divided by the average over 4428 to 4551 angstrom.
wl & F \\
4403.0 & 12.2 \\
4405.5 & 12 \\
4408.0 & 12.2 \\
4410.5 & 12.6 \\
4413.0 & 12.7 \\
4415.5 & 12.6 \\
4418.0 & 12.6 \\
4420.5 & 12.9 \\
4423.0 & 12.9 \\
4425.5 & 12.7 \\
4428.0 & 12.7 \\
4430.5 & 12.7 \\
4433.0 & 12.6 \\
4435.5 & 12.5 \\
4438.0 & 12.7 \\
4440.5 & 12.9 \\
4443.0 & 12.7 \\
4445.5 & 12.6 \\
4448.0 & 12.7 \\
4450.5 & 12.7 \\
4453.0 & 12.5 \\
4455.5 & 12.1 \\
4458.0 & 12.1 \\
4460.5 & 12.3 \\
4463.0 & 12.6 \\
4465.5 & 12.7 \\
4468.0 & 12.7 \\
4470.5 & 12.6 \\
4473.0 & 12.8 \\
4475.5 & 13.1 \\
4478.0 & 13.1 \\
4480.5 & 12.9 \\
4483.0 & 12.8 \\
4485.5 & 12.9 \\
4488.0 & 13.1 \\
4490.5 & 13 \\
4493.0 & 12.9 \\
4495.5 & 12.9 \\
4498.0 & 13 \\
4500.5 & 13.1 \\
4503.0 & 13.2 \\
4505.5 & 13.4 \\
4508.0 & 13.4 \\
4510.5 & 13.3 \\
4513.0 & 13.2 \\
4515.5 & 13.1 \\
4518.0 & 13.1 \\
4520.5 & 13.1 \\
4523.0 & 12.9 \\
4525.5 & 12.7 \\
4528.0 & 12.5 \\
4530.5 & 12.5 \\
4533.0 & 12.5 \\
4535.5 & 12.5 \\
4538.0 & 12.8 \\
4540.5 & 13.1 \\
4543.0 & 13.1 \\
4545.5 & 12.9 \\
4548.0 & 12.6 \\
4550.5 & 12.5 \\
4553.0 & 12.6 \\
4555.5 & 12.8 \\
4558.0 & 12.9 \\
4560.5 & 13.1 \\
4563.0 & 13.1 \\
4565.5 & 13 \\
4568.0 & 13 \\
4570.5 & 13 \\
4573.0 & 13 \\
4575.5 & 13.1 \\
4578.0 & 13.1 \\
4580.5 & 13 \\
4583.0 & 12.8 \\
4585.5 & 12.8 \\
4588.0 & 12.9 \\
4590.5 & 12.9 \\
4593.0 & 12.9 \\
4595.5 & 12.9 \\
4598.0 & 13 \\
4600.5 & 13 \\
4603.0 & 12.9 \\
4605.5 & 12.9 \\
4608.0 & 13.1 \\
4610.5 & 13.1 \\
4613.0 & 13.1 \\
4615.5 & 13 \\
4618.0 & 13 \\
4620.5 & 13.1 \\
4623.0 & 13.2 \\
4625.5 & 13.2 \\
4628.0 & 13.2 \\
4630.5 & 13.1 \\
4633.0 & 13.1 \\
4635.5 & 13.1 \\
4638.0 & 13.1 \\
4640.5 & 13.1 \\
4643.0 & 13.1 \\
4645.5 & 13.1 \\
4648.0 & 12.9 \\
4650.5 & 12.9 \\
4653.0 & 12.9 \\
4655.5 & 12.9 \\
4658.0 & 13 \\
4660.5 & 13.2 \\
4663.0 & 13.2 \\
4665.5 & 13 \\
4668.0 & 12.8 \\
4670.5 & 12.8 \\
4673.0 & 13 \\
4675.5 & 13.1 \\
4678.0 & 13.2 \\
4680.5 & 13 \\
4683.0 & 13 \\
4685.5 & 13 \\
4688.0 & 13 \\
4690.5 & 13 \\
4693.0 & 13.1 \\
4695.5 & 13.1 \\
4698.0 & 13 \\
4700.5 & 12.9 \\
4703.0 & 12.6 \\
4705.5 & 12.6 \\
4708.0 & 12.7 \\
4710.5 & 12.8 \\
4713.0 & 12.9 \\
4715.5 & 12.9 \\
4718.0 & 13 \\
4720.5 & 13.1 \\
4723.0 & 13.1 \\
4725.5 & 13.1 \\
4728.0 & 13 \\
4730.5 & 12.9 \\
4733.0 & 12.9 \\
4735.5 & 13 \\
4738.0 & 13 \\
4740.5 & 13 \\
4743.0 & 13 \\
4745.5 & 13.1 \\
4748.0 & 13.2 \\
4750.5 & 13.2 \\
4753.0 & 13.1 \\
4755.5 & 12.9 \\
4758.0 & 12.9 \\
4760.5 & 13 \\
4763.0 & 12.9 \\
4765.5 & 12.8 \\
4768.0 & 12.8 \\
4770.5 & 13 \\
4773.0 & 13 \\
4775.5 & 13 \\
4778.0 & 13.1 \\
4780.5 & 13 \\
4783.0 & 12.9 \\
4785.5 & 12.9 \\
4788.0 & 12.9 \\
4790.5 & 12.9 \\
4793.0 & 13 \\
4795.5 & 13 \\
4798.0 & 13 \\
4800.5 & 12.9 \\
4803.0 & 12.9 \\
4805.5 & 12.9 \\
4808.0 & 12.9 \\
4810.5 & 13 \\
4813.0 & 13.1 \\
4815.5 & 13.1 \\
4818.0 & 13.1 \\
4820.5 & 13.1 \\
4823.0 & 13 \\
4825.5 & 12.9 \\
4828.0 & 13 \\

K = 1.1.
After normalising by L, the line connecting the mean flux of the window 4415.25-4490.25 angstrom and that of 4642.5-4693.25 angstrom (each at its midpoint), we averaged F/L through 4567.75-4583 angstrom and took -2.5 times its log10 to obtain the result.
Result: -0.01 mag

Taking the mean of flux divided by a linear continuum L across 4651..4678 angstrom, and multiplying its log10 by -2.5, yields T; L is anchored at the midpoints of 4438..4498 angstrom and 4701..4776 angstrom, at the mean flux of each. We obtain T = -0.009 mag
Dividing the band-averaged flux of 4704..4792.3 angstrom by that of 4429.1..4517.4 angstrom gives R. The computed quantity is 1.0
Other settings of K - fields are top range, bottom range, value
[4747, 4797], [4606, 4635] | 1.06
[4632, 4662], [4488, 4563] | 1.06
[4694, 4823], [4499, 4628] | 1.09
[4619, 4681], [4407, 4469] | 1.14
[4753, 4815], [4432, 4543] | 1.15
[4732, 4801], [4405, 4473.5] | 1.19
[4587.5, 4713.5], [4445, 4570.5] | 1.08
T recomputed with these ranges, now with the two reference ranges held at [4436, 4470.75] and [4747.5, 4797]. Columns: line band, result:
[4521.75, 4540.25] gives 0.00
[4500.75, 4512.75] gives -0.06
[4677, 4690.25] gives -0.01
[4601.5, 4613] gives -0.02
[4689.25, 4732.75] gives 0.00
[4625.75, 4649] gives -0.02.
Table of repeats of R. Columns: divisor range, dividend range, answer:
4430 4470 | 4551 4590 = 1.03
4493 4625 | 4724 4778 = 1.00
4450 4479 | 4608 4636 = 1.04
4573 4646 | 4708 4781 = 1.00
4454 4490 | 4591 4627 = 1.03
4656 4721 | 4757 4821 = 1.00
